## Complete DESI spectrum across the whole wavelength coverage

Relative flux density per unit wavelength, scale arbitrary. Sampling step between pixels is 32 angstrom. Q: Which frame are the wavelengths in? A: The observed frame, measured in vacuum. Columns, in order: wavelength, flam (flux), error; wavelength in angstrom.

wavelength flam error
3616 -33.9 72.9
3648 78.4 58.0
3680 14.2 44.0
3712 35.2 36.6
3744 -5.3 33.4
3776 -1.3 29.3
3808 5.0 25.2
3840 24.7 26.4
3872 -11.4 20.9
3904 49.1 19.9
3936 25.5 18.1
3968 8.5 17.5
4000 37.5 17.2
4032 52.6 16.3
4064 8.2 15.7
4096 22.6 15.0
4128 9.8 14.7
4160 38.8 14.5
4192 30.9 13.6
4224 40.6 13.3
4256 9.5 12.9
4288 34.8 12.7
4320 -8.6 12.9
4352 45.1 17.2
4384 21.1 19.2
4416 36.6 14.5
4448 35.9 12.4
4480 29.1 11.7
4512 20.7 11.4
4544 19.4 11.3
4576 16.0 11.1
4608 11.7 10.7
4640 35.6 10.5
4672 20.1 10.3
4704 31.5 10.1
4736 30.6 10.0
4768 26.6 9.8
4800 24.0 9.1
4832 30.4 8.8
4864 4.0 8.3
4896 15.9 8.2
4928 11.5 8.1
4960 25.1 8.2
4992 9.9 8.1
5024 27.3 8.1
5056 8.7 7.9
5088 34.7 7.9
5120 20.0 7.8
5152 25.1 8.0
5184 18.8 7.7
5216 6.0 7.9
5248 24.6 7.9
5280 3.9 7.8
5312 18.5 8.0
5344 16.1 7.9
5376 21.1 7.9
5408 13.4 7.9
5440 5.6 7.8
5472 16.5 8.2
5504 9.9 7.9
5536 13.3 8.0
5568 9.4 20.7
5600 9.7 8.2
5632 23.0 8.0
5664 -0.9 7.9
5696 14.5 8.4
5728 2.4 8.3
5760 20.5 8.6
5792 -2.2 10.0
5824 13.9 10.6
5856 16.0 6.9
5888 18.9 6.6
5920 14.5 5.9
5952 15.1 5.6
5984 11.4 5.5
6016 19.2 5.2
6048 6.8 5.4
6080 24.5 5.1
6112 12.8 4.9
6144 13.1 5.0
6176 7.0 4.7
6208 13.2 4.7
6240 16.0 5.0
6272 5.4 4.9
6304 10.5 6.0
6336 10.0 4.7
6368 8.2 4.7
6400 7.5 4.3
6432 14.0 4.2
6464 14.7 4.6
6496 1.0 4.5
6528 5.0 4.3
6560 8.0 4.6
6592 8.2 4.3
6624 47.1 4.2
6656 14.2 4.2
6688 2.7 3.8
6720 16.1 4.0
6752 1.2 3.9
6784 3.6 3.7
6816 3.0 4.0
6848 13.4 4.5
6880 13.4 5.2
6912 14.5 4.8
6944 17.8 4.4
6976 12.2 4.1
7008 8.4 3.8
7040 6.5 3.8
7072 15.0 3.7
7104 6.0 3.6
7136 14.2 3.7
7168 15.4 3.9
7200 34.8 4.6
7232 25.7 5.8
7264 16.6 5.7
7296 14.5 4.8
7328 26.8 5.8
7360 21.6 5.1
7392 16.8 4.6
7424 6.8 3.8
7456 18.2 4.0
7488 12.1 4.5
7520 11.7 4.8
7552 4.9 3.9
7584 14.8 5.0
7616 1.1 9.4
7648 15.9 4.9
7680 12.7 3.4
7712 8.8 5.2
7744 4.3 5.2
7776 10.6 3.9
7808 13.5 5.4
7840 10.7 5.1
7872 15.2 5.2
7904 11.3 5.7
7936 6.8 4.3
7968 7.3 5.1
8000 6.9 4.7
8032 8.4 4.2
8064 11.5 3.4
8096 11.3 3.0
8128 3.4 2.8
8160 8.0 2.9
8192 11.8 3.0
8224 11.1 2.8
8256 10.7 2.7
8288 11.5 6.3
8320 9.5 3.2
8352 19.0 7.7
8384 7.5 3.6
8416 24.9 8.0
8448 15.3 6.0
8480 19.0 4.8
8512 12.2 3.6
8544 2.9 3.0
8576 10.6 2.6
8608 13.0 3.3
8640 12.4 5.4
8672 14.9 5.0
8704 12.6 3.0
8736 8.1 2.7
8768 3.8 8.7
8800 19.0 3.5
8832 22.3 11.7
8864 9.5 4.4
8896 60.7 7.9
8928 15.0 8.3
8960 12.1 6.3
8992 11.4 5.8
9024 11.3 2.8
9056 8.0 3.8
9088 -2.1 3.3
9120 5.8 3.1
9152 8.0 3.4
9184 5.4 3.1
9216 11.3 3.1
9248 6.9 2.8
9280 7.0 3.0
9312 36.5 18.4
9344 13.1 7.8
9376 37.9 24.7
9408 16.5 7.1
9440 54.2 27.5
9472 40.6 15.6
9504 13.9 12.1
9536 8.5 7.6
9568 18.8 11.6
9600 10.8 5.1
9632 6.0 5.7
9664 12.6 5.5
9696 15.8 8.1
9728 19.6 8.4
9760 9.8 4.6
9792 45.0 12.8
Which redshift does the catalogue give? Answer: 0.78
